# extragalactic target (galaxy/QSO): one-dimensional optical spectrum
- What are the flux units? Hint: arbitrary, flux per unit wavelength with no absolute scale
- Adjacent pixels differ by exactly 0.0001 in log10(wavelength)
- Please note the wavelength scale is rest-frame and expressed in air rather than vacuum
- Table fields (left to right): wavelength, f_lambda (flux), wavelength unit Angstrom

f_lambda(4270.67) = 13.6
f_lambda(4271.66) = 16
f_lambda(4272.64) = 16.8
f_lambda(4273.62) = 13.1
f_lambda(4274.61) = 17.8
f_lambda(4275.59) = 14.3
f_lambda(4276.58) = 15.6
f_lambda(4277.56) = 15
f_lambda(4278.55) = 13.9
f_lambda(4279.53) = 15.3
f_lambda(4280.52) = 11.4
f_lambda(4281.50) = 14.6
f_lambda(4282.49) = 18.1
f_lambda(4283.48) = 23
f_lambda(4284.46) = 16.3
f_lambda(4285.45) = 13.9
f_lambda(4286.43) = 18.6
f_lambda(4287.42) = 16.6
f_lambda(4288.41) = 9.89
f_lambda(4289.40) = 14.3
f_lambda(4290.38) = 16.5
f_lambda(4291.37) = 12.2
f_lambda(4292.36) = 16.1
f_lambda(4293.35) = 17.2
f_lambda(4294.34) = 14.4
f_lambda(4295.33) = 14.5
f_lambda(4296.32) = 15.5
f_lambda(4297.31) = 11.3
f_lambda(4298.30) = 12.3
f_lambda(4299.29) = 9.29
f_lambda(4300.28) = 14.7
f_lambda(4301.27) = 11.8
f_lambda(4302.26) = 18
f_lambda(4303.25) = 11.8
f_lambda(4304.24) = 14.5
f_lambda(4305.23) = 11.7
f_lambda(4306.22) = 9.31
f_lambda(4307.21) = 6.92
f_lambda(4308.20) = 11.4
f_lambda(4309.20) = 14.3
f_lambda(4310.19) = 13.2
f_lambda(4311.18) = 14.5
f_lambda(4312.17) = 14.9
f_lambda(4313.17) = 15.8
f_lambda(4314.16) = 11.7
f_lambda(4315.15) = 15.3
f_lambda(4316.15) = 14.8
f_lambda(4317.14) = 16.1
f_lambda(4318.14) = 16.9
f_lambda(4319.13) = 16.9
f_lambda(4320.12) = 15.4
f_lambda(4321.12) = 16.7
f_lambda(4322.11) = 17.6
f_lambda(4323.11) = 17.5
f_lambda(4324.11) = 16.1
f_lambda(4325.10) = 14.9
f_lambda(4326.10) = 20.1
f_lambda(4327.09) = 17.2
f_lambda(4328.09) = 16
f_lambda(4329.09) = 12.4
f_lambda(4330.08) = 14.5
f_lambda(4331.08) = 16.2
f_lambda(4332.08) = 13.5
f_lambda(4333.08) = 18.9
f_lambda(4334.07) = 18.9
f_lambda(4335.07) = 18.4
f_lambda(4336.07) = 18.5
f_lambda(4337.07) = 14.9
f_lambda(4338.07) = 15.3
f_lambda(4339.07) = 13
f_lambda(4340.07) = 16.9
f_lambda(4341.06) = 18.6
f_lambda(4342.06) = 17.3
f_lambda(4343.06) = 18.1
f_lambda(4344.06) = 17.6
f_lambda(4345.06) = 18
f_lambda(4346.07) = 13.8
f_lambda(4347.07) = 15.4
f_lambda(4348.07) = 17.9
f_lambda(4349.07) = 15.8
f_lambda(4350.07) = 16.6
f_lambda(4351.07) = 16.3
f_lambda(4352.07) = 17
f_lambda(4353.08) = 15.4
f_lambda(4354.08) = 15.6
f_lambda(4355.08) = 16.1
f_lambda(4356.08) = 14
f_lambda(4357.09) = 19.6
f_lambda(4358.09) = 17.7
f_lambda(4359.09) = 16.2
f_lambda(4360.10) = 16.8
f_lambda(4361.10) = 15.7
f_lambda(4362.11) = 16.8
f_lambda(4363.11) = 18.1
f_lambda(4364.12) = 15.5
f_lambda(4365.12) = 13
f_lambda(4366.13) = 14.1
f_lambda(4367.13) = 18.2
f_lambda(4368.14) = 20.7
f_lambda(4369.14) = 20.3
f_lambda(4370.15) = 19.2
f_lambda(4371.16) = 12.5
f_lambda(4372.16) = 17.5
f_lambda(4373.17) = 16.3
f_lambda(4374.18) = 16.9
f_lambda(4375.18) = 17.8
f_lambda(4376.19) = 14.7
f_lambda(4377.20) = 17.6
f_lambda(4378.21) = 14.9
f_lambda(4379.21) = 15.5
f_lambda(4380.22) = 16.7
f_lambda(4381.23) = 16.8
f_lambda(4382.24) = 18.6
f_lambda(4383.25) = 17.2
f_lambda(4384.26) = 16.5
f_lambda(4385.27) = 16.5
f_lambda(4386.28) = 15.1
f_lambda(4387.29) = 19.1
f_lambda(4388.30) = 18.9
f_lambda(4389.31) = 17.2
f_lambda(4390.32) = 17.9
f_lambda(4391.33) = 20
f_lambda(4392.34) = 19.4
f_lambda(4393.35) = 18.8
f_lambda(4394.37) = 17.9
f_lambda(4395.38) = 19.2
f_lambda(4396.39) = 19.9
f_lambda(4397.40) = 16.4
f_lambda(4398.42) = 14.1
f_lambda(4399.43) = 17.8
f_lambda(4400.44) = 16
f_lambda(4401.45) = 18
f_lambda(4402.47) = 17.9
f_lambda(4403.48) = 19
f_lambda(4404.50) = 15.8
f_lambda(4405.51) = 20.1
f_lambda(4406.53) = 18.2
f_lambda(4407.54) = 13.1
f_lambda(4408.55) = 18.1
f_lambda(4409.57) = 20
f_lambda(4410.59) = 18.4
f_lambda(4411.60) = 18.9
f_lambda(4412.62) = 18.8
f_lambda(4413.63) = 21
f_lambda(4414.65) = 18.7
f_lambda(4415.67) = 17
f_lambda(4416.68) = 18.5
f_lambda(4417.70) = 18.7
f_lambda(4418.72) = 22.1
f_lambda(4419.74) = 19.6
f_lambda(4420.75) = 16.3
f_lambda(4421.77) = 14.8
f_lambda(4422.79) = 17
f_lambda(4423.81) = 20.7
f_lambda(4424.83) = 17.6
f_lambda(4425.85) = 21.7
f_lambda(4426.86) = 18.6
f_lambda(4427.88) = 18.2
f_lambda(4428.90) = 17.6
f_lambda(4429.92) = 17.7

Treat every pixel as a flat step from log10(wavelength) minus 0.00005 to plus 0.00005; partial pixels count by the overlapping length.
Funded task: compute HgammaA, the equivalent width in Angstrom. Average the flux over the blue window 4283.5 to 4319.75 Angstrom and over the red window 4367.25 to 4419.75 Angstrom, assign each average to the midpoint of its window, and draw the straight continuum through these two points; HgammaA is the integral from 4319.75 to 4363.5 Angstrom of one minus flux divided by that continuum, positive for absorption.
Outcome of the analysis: -2.3 Angstrom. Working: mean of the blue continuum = 14.1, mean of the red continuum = 17.8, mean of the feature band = 16.5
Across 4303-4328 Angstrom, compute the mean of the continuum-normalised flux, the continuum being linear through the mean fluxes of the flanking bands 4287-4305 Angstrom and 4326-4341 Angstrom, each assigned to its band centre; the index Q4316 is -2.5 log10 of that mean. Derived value 0.04 mag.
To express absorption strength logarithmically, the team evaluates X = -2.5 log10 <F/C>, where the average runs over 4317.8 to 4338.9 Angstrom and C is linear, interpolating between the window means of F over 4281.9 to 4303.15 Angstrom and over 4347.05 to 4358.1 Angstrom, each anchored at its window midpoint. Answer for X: -0.04 mag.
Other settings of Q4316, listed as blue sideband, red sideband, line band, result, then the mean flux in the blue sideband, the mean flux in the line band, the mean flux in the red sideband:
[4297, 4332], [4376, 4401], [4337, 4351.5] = -0.06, 14.4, 16.4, 17.3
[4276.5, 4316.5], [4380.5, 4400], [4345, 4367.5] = 0.02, 14.1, 16.2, 17.7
